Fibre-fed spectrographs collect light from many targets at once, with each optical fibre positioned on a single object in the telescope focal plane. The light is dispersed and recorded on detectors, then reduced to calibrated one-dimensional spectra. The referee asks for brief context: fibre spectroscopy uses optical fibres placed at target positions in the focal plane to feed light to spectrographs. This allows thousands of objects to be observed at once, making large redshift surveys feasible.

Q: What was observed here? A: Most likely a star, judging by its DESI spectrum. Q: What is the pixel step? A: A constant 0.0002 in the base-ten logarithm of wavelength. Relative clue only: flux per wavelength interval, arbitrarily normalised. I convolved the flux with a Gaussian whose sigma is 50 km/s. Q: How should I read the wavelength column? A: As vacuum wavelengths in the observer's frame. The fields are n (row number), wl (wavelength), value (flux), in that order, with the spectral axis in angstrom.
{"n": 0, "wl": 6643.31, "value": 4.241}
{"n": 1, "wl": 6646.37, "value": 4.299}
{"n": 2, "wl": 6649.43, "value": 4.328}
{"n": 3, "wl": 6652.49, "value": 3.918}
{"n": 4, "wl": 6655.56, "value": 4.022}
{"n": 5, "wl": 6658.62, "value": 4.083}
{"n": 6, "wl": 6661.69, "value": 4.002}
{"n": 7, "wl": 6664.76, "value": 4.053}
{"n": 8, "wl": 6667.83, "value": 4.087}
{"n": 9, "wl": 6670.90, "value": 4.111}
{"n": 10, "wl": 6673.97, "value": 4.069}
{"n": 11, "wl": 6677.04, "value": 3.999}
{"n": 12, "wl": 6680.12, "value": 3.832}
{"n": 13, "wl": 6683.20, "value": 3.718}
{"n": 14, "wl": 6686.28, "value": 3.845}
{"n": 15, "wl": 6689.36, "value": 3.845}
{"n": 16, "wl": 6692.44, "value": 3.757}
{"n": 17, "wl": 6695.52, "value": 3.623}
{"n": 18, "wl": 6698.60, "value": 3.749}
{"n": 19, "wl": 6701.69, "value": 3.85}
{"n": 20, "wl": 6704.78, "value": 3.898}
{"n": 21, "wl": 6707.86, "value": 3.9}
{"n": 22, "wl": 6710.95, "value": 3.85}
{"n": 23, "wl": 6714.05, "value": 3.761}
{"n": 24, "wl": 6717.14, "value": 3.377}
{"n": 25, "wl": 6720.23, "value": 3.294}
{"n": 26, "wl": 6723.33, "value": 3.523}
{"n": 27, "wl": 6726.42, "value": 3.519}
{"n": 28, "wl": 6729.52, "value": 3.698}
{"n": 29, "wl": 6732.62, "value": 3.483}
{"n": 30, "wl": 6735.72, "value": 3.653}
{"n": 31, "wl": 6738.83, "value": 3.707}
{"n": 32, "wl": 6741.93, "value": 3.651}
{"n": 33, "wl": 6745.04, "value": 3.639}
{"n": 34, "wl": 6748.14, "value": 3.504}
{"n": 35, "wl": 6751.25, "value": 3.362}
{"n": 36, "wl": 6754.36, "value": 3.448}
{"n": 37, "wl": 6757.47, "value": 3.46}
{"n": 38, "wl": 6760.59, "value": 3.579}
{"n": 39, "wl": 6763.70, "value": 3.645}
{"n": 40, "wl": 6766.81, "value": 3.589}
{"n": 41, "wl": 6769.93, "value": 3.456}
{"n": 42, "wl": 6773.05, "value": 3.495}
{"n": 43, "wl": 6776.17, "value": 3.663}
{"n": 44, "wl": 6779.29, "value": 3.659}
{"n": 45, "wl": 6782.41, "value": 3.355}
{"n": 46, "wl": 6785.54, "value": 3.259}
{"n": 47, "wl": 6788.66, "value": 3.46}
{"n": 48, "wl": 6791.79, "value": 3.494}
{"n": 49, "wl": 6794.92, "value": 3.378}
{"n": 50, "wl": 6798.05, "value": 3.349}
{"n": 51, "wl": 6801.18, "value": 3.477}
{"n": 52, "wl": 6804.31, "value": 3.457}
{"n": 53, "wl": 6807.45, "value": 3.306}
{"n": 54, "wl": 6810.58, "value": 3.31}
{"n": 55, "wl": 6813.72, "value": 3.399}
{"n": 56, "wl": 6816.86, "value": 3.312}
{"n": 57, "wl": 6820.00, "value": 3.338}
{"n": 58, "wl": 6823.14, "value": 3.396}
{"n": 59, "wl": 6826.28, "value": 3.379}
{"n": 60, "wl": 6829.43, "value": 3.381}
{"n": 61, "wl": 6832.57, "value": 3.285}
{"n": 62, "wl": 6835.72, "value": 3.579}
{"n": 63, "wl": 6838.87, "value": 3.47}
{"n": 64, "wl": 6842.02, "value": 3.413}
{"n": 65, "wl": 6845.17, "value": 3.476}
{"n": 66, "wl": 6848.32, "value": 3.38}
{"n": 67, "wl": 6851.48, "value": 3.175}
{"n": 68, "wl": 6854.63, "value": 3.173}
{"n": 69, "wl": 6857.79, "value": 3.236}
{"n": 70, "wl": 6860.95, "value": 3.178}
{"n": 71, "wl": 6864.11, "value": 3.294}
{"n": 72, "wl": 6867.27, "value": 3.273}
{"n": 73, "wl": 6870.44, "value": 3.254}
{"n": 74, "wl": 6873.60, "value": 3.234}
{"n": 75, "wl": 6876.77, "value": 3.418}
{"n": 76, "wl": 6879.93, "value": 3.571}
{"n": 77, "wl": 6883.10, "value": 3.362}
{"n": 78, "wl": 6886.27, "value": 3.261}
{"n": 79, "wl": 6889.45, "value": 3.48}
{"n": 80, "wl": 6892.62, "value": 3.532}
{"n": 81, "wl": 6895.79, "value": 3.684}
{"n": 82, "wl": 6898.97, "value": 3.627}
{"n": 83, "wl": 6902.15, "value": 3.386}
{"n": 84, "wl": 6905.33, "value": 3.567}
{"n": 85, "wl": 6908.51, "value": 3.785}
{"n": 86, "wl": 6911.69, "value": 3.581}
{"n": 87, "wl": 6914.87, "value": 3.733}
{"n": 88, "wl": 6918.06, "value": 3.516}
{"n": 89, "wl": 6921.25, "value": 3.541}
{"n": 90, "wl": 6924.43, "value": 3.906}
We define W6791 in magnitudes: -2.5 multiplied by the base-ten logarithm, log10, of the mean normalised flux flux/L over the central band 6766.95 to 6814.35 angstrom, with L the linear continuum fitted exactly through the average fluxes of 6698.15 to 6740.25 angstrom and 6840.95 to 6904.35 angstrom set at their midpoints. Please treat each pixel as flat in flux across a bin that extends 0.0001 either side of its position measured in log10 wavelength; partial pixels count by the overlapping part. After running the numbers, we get 0.03 mag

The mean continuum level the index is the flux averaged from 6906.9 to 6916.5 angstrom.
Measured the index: 3.7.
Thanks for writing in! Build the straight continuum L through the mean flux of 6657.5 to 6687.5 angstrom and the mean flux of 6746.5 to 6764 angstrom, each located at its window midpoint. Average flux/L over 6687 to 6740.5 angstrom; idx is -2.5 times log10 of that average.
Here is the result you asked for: 0.02 mag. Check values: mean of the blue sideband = 3.98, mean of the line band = 3.68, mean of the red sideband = 3.49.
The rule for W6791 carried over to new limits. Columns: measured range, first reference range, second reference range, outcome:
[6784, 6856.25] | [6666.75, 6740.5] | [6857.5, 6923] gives 0.06 mag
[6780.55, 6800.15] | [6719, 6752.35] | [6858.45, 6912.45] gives 0.04 mag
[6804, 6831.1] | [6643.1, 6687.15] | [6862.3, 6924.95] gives 0.10 mag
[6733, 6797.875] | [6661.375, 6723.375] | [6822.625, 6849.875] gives 0.03 mag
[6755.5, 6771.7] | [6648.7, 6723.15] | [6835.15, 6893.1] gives 0.03 mag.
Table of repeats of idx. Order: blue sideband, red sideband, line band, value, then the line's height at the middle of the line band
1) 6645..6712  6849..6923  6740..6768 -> 0.06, 3.76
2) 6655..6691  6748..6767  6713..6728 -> 0.07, 3.71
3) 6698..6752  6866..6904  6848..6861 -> 0.08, 3.47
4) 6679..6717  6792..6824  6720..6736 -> 0.04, 3.67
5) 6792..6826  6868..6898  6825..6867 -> 0.02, 3.4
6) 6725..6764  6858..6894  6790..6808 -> 0.02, 3.47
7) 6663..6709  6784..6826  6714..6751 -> 0.04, 3.69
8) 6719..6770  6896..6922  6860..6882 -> 0.08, 3.59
